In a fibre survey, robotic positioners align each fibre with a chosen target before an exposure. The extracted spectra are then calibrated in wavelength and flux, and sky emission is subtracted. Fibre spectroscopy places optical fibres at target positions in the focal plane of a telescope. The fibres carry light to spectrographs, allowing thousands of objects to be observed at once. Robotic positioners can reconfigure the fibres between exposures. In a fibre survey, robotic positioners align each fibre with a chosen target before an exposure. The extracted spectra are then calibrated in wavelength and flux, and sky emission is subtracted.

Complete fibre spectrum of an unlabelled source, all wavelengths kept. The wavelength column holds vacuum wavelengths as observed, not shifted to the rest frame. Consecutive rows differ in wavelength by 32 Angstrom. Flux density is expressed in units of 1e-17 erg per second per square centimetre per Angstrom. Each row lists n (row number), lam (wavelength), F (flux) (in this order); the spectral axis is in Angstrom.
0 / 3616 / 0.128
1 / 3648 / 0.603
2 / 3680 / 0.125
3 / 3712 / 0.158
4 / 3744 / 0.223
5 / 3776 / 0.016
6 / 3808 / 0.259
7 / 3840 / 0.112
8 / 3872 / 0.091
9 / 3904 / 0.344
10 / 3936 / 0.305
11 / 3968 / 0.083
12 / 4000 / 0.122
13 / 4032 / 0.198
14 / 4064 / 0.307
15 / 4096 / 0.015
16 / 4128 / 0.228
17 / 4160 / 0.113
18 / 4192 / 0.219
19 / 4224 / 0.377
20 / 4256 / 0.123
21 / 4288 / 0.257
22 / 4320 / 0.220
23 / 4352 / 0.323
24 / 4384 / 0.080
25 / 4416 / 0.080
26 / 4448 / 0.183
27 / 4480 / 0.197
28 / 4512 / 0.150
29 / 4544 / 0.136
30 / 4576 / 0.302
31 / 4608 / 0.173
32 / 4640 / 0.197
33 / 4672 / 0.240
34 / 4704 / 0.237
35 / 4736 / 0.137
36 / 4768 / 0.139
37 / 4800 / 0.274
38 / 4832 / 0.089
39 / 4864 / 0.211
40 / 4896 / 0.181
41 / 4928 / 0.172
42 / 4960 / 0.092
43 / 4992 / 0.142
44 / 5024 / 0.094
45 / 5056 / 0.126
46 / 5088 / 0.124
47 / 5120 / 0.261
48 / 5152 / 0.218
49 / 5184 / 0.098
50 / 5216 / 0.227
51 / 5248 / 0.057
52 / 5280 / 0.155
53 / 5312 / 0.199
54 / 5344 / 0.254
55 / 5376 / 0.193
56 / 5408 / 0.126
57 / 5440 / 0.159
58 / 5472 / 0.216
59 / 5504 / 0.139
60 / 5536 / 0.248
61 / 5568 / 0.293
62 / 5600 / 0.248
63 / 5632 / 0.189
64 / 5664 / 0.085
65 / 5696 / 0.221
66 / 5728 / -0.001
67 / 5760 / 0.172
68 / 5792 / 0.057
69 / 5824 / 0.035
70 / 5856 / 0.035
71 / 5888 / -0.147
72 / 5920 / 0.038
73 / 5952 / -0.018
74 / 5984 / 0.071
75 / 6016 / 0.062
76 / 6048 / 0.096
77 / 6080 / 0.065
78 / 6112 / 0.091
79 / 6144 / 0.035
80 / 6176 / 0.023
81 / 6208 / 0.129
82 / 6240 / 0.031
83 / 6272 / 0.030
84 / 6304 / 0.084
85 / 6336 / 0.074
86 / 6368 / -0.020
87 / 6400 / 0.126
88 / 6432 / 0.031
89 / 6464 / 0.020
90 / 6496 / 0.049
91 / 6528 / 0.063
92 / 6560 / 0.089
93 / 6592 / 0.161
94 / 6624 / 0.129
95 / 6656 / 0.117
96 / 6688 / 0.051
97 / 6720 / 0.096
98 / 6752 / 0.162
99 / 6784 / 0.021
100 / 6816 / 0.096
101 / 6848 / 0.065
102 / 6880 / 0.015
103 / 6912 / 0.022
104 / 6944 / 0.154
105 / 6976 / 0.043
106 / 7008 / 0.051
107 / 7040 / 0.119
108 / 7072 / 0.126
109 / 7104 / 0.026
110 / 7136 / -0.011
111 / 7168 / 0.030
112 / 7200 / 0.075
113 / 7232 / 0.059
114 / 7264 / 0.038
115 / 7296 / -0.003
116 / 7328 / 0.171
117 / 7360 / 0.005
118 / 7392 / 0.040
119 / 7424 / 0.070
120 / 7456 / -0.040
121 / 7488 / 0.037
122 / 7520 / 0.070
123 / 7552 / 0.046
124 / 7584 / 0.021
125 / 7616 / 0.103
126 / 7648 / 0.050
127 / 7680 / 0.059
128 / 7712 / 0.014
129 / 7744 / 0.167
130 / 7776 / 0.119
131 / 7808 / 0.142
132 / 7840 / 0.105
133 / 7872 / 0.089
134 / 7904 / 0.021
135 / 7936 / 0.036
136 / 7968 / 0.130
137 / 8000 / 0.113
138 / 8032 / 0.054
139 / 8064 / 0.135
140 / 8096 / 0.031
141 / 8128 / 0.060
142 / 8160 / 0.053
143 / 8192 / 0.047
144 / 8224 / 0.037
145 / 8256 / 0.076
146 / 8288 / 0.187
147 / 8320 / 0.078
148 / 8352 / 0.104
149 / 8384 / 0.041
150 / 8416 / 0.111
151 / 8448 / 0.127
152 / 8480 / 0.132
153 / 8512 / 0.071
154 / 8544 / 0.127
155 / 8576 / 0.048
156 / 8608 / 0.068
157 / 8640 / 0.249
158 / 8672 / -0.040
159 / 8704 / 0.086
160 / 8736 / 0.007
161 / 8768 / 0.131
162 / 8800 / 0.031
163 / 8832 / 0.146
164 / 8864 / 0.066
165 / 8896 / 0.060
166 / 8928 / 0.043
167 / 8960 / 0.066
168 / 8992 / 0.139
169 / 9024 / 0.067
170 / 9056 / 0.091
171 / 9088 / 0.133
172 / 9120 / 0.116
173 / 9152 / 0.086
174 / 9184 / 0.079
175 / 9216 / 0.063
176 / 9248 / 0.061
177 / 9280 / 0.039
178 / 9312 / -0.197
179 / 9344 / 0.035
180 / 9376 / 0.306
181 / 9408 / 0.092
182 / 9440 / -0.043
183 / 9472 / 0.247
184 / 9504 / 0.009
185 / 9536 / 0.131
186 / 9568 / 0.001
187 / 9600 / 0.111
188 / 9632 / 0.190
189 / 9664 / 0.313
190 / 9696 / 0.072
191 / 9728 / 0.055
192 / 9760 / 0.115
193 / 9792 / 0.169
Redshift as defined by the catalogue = 1.590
